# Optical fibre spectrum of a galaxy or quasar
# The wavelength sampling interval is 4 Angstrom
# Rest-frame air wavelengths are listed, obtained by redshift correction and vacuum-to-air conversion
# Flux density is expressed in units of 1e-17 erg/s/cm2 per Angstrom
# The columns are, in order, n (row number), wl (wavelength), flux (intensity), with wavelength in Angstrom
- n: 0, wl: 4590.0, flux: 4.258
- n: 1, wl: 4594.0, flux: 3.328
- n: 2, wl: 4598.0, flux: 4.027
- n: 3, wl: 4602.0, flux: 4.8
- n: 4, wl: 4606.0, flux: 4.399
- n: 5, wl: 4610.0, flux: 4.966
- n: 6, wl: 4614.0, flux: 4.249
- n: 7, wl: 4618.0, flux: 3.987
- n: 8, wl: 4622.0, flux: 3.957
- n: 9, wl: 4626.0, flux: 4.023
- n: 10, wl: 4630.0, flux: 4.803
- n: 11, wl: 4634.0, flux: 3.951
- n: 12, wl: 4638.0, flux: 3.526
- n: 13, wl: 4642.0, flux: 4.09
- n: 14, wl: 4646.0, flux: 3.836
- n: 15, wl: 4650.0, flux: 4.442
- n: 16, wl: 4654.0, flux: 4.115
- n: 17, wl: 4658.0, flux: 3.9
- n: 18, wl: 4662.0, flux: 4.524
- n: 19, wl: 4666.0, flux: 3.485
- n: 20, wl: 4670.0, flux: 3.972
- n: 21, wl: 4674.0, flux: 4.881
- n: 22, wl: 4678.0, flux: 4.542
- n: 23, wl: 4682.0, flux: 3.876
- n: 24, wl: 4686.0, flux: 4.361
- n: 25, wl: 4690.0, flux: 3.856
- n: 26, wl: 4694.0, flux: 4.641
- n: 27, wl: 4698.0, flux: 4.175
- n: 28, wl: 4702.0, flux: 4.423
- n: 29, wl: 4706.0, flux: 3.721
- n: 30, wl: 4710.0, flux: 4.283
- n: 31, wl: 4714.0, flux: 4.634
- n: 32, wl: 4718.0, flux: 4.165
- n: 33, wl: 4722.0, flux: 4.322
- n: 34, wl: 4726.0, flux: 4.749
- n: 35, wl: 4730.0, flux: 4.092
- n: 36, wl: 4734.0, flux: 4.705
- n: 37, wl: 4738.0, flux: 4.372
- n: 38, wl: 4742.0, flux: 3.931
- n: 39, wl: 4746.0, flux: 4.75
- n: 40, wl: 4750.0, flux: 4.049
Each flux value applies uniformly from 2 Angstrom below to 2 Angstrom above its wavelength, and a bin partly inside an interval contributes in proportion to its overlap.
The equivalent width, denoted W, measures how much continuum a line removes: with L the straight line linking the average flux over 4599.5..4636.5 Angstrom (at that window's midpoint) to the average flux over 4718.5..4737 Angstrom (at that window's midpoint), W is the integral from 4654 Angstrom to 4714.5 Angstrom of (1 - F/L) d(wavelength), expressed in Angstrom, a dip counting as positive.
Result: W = 2.6 Angstrom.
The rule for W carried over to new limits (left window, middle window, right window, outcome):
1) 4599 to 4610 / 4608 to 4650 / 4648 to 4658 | 2.43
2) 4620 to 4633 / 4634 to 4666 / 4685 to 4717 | 1.69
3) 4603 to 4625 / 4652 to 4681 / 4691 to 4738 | 0.95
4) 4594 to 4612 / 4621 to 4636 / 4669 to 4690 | 0.60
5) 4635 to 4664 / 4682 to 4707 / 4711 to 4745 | 0.31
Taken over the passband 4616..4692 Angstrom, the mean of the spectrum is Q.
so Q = 4.11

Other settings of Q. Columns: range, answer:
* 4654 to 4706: 4.2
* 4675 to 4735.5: 4.31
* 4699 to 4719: 4.25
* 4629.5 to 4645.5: 4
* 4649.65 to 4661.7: 4.17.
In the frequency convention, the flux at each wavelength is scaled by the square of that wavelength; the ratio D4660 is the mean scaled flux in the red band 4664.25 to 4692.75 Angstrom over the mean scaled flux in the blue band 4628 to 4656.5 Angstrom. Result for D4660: 1.0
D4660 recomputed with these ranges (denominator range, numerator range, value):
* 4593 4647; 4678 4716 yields 1.05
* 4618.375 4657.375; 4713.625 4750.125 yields 1.12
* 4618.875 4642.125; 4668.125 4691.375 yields 1.07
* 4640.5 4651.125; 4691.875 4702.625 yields 1.10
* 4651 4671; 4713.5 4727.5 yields 1.13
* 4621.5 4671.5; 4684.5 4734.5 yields 1.09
